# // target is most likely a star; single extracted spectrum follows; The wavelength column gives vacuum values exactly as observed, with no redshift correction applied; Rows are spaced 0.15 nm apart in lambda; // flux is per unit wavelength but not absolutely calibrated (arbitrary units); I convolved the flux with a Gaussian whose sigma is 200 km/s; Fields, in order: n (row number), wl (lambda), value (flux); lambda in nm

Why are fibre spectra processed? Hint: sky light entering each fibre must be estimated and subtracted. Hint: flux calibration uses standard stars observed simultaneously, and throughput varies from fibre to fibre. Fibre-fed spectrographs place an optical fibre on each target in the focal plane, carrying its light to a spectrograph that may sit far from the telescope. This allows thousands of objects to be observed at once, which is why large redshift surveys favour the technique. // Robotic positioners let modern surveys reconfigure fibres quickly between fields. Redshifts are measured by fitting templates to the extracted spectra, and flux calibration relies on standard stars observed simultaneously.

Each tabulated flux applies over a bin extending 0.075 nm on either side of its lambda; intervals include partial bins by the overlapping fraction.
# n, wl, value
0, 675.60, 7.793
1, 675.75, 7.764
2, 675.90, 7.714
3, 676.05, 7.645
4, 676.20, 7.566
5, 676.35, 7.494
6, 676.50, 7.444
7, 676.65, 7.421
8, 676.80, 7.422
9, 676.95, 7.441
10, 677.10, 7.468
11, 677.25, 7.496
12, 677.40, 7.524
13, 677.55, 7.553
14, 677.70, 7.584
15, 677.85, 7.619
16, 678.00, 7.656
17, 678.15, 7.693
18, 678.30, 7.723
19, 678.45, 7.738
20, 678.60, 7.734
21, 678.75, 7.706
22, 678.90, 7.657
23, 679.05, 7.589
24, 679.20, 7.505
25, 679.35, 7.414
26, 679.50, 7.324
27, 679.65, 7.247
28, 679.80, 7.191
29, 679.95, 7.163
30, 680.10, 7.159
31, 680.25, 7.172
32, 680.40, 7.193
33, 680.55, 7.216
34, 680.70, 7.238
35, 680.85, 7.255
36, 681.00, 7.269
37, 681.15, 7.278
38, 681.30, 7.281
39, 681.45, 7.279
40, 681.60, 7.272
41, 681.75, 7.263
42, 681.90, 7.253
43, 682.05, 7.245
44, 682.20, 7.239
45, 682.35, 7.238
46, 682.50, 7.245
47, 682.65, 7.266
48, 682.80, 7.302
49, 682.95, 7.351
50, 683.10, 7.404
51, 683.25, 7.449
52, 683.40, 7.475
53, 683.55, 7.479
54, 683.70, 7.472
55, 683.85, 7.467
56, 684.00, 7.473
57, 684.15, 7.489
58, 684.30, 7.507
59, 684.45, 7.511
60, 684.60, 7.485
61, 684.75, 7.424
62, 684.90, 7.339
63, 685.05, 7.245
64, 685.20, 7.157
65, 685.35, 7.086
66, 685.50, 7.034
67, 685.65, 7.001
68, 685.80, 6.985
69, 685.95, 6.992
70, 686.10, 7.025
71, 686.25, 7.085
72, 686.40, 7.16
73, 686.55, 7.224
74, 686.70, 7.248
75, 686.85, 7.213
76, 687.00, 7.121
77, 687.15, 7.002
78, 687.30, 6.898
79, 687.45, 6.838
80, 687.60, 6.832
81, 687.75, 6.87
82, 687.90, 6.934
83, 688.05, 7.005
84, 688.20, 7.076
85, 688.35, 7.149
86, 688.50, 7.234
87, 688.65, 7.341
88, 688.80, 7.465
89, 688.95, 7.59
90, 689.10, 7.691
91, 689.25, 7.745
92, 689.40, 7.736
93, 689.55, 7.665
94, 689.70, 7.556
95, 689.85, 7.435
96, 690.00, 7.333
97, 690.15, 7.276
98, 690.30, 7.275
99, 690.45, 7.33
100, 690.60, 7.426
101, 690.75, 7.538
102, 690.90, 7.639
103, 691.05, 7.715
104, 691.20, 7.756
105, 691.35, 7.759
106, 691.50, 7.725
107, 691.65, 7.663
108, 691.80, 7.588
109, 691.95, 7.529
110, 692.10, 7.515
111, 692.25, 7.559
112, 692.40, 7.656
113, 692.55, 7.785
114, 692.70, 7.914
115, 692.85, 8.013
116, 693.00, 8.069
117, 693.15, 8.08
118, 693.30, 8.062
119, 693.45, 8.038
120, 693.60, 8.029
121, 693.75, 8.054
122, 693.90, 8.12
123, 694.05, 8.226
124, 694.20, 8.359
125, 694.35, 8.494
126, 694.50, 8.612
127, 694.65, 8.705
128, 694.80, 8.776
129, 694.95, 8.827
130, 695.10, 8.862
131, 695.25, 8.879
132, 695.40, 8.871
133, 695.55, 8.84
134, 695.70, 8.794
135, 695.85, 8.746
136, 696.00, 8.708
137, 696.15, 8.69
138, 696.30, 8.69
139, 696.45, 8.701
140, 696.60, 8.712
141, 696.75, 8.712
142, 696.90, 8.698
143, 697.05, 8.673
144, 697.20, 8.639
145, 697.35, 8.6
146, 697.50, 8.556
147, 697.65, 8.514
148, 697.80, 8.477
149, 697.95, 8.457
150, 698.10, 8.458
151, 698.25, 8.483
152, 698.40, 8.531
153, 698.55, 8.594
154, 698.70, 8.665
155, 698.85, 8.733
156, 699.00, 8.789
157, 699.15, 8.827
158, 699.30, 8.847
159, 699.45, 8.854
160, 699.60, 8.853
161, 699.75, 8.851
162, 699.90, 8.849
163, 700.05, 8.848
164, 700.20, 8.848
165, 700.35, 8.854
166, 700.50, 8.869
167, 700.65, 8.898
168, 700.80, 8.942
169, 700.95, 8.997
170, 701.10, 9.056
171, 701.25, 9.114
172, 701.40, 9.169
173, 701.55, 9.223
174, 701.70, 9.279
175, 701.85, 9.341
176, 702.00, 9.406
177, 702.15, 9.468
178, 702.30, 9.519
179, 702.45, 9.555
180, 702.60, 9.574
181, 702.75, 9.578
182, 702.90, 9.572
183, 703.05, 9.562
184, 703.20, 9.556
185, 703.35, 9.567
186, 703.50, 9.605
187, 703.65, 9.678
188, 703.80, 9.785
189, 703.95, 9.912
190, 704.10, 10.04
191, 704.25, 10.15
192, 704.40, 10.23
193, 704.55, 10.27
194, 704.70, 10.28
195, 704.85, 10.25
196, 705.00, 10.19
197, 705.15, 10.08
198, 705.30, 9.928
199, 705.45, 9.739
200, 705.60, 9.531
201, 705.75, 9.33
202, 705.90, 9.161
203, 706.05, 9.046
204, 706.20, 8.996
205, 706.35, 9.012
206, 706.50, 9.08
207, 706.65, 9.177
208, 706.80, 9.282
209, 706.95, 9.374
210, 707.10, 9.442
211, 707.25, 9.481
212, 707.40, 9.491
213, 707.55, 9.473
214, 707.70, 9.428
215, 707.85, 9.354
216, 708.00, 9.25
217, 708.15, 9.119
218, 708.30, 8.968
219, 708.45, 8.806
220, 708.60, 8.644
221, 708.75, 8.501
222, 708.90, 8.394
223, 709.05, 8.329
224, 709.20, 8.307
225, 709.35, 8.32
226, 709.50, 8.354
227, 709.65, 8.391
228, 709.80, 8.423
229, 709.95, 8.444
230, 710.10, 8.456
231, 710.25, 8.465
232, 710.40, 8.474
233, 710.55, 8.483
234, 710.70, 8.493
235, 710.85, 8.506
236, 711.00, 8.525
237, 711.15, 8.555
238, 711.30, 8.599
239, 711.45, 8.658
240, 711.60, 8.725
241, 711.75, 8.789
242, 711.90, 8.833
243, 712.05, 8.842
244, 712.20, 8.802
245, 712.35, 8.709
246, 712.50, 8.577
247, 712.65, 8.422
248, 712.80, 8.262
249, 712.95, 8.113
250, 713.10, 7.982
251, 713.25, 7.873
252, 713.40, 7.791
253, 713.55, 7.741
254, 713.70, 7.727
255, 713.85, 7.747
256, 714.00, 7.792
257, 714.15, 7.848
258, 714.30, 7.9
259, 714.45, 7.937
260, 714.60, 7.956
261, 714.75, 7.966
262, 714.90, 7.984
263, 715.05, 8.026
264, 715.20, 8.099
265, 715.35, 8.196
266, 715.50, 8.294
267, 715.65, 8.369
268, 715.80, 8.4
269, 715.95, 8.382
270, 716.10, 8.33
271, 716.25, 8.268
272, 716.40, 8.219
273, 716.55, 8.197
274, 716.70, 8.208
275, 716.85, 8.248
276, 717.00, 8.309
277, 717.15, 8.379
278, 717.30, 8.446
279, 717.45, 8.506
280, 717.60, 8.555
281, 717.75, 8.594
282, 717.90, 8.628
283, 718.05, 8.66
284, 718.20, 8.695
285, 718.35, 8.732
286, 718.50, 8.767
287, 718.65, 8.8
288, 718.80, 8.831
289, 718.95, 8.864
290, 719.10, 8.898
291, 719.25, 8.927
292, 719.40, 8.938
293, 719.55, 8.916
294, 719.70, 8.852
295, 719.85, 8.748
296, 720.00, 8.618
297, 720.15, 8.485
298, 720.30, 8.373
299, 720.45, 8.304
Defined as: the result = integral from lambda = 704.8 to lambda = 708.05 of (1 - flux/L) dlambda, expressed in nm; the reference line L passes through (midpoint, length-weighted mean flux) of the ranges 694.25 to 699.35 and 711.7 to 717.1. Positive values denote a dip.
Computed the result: -0.40 nm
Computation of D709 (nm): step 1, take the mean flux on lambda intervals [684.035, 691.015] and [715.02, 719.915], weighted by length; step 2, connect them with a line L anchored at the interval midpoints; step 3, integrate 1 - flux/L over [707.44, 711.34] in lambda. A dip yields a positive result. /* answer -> -0.23 nm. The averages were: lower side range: 7.27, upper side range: 8.53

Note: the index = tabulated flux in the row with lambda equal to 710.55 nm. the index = 8.483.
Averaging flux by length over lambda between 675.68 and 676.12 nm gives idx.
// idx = 7.71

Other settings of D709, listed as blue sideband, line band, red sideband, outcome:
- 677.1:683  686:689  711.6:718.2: 0.18 nm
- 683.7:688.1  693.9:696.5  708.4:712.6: -0.33 nm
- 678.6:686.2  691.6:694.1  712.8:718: -0.10 nm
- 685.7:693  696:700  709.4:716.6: -0.50 nm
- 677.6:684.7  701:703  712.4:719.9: -0.35 nm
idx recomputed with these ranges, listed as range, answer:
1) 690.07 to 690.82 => 7.37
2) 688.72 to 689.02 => 7.52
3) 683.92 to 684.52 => 7.49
